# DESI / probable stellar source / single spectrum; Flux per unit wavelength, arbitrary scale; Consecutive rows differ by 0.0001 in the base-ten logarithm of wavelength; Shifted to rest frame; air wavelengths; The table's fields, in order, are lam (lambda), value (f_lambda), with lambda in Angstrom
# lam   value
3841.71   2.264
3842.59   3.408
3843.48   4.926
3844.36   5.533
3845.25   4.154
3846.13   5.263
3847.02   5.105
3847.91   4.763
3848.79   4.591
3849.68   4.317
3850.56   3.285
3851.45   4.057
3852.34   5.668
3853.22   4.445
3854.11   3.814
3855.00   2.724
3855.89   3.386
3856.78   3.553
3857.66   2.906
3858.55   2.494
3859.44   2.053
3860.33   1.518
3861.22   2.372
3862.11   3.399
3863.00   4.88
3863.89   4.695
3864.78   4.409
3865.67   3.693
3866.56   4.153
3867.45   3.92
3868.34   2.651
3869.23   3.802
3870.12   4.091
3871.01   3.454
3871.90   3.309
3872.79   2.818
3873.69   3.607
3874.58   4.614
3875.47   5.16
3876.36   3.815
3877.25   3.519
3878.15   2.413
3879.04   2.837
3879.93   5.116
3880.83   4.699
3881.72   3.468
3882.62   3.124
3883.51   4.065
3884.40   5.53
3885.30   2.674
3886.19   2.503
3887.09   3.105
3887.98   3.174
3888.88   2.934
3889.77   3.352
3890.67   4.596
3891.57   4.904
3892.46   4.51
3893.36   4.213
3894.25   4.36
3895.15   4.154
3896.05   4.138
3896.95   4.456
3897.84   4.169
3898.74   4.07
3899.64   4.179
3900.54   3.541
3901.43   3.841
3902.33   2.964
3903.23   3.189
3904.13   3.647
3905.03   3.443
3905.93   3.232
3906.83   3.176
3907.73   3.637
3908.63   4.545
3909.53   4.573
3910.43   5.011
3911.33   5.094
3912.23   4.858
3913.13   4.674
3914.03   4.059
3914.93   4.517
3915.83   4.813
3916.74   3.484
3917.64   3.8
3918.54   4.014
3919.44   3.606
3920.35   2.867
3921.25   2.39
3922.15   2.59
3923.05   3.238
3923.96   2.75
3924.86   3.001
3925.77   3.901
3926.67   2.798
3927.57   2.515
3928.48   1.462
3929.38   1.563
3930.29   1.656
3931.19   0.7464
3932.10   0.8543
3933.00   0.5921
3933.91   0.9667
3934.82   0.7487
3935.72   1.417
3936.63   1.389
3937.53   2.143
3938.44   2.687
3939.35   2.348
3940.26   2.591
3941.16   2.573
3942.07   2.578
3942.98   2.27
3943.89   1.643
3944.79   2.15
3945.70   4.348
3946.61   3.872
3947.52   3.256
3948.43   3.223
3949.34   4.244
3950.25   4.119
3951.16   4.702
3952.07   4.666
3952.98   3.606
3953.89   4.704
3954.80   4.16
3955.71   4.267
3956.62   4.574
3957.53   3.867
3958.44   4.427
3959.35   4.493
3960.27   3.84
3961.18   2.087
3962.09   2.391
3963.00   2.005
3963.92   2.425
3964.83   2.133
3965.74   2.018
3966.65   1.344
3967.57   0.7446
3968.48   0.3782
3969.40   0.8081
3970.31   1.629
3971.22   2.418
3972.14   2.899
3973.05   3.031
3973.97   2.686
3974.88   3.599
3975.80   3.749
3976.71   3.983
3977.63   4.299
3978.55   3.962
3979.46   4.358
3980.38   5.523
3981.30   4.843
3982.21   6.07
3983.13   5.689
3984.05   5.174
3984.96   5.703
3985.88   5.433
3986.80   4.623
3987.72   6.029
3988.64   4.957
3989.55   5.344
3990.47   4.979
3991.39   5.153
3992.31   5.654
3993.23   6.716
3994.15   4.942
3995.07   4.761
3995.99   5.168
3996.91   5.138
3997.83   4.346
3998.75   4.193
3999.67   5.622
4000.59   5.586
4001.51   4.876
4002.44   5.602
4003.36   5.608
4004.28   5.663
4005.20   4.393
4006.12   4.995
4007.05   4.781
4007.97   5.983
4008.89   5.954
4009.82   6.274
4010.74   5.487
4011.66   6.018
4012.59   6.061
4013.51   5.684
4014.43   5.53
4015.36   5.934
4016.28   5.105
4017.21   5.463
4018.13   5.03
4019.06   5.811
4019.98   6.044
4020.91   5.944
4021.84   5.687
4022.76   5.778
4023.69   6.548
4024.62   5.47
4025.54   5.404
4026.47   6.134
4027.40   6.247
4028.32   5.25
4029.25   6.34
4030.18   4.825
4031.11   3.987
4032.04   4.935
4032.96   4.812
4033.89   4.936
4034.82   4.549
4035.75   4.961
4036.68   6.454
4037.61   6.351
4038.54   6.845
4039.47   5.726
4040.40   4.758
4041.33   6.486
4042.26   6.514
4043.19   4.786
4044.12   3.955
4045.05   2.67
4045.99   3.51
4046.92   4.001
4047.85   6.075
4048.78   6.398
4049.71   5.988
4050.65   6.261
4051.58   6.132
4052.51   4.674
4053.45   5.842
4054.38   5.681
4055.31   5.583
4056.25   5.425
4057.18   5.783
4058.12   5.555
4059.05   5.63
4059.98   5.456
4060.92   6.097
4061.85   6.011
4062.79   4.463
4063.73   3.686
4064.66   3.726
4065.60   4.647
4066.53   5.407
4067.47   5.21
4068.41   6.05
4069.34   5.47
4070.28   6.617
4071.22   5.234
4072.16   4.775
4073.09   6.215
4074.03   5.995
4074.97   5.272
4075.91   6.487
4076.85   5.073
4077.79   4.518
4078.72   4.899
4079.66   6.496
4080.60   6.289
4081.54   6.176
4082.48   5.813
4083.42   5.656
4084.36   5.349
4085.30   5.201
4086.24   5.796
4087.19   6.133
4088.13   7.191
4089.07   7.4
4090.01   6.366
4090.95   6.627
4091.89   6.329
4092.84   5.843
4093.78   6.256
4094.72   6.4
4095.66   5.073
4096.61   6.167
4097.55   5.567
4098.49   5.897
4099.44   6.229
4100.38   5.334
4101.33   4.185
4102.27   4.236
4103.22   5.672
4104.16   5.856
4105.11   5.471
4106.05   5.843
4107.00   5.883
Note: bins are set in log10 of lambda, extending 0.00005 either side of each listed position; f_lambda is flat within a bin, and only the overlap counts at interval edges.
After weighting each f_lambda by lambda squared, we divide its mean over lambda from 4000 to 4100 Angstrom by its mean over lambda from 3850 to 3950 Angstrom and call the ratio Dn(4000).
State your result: 1.79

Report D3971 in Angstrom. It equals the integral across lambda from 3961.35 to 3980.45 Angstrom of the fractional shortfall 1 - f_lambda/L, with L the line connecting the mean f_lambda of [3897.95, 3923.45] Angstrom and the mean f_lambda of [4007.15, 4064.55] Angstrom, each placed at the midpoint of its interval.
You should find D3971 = 8.33 Angstrom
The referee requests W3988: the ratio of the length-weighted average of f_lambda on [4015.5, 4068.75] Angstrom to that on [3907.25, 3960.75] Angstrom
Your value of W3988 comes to 1.7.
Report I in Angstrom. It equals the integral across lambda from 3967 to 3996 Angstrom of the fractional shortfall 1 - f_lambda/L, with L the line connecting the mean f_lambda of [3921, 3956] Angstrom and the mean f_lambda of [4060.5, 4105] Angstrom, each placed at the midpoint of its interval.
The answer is -4.7 Angstrom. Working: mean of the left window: 2.68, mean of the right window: 5.64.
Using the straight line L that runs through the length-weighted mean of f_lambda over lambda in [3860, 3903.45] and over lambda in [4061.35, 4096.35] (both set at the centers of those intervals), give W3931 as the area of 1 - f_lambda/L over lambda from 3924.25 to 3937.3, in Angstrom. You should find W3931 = 7.8 Angstrom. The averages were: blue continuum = 3.77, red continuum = 5.68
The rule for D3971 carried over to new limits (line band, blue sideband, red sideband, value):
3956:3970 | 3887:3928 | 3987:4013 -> 6.5 Angstrom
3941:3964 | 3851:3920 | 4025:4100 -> 5.0 Angstrom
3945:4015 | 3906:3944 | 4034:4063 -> -4.5 Angstrom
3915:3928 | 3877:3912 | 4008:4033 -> 2.8 Angstrom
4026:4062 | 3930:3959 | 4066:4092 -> -2.5 Angstrom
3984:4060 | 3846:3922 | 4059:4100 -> -4.1 Angstrom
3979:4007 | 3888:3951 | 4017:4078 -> -4.6 Angstrom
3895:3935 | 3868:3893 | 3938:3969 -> 1.8 Angstrom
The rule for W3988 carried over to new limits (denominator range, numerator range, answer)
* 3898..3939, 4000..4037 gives 1.79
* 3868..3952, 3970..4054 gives 1.54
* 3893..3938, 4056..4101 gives 1.77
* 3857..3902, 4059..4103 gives 1.52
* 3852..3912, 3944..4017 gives 1.15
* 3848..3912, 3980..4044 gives 1.45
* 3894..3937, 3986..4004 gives 1.63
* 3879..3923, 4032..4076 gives 1.38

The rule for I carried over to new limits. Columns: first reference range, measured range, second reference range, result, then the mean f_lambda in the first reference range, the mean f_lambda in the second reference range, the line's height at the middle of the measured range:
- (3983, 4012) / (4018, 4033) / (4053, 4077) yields -0.6 Angstrom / 5.33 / 5.44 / 5.38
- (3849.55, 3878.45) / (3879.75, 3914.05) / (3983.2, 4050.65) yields 0.2 Angstrom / 3.6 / 5.4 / 3.99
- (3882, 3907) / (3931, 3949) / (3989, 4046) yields 9.2 Angstrom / 3.76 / 5.4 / 4.37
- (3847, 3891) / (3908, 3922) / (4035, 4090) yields 0.0 Angstrom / 3.68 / 5.53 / 4.12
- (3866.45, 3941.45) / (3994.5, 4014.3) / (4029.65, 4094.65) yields -2.5 Angstrom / 3.37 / 5.52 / 4.73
